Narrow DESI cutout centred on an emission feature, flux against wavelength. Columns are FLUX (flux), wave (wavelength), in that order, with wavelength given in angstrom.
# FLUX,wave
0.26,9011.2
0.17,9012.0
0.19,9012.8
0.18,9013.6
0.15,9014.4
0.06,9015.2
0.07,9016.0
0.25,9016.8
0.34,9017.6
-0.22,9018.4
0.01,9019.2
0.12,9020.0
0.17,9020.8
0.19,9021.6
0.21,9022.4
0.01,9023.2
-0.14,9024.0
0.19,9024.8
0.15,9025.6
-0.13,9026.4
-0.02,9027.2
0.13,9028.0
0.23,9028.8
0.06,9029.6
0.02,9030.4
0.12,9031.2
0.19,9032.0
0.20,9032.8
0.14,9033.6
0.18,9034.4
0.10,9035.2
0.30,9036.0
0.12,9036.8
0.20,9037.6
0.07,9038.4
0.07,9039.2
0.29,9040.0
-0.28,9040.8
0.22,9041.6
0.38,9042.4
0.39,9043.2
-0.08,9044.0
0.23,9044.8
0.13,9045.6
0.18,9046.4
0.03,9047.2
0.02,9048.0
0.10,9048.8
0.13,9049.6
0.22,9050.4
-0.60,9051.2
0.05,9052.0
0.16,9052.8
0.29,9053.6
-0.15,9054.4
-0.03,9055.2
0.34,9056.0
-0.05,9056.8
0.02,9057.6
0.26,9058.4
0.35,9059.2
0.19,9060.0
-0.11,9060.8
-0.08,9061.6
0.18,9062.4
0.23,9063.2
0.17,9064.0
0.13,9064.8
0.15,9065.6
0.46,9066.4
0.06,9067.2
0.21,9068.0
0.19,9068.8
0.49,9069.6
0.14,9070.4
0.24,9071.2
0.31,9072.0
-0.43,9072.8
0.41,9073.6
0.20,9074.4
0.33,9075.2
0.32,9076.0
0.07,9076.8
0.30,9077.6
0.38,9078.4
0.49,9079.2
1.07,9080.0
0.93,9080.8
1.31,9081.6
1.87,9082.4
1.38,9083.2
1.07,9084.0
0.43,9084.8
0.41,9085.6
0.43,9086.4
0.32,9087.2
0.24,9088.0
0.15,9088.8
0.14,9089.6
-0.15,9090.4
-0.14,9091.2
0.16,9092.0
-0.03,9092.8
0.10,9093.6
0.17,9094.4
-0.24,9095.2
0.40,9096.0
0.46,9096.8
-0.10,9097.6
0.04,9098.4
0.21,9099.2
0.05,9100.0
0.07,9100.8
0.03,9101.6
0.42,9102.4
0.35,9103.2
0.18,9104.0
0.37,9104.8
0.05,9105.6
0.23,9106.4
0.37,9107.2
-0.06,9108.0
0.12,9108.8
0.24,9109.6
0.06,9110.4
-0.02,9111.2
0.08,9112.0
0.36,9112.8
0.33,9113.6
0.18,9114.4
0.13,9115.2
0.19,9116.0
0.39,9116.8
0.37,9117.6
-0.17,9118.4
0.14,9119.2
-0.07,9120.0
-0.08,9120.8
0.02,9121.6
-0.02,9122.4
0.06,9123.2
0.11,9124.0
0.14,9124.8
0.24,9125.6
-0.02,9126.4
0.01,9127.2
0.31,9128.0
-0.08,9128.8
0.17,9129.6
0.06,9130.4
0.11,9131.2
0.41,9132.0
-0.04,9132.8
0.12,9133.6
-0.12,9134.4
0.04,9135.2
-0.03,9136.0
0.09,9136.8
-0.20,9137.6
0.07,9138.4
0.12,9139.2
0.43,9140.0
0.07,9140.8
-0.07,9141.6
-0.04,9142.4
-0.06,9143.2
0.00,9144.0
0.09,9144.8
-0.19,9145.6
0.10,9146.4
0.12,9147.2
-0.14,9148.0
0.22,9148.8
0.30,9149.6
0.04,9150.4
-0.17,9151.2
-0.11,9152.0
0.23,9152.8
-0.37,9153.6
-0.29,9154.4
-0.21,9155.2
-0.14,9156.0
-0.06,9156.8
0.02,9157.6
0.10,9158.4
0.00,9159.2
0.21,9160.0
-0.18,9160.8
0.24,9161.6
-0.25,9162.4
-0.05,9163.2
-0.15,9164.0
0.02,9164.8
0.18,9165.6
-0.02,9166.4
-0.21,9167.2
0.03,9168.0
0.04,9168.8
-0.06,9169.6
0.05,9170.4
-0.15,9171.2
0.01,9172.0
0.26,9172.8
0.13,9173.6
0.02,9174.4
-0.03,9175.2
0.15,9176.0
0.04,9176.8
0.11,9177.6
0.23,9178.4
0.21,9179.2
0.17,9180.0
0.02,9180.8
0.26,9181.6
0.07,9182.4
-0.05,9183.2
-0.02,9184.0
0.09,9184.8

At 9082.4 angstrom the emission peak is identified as [O III]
